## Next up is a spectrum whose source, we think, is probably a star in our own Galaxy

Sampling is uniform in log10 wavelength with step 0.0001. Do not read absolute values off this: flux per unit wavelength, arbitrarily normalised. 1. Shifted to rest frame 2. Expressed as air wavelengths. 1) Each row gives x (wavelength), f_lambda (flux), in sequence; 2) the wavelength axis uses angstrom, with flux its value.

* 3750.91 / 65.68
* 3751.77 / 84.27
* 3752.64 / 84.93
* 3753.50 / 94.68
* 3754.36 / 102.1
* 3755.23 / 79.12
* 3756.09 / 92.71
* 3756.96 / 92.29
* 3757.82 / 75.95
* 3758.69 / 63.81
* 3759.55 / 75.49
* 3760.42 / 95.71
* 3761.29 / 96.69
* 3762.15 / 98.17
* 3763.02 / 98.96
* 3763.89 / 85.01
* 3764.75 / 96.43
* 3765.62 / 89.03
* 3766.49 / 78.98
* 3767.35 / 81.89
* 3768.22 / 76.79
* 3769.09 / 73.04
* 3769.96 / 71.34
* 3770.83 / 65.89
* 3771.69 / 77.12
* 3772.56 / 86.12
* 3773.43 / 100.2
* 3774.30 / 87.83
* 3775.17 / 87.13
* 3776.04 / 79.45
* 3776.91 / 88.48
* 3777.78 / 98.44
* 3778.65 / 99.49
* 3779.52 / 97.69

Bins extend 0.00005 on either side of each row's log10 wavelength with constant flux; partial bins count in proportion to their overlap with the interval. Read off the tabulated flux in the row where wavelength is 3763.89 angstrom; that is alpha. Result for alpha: 85.01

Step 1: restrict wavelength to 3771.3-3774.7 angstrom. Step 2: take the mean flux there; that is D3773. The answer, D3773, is 87.9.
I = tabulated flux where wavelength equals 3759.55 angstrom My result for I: 75.49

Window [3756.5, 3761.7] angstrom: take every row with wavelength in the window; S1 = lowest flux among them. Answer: 63.81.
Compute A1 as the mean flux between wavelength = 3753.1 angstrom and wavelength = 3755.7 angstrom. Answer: 92.1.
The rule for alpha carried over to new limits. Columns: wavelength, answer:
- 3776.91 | 88.48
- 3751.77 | 84.27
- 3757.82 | 75.95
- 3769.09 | 73.04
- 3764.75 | 96.43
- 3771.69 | 77.12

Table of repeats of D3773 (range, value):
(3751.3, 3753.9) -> 87.6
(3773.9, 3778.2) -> 88.2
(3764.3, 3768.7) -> 84.6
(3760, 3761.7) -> 96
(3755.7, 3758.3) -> 86.4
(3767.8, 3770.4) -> 73.5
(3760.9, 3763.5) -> 97.7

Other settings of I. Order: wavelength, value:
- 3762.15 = 98.17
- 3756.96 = 92.29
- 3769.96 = 71.34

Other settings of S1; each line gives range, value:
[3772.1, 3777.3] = 79.45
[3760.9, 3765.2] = 85.01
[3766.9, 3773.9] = 65.89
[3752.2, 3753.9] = 84.93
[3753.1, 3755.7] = 79.12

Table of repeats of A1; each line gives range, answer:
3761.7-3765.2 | 94.7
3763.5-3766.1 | 90.1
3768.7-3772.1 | 71.9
